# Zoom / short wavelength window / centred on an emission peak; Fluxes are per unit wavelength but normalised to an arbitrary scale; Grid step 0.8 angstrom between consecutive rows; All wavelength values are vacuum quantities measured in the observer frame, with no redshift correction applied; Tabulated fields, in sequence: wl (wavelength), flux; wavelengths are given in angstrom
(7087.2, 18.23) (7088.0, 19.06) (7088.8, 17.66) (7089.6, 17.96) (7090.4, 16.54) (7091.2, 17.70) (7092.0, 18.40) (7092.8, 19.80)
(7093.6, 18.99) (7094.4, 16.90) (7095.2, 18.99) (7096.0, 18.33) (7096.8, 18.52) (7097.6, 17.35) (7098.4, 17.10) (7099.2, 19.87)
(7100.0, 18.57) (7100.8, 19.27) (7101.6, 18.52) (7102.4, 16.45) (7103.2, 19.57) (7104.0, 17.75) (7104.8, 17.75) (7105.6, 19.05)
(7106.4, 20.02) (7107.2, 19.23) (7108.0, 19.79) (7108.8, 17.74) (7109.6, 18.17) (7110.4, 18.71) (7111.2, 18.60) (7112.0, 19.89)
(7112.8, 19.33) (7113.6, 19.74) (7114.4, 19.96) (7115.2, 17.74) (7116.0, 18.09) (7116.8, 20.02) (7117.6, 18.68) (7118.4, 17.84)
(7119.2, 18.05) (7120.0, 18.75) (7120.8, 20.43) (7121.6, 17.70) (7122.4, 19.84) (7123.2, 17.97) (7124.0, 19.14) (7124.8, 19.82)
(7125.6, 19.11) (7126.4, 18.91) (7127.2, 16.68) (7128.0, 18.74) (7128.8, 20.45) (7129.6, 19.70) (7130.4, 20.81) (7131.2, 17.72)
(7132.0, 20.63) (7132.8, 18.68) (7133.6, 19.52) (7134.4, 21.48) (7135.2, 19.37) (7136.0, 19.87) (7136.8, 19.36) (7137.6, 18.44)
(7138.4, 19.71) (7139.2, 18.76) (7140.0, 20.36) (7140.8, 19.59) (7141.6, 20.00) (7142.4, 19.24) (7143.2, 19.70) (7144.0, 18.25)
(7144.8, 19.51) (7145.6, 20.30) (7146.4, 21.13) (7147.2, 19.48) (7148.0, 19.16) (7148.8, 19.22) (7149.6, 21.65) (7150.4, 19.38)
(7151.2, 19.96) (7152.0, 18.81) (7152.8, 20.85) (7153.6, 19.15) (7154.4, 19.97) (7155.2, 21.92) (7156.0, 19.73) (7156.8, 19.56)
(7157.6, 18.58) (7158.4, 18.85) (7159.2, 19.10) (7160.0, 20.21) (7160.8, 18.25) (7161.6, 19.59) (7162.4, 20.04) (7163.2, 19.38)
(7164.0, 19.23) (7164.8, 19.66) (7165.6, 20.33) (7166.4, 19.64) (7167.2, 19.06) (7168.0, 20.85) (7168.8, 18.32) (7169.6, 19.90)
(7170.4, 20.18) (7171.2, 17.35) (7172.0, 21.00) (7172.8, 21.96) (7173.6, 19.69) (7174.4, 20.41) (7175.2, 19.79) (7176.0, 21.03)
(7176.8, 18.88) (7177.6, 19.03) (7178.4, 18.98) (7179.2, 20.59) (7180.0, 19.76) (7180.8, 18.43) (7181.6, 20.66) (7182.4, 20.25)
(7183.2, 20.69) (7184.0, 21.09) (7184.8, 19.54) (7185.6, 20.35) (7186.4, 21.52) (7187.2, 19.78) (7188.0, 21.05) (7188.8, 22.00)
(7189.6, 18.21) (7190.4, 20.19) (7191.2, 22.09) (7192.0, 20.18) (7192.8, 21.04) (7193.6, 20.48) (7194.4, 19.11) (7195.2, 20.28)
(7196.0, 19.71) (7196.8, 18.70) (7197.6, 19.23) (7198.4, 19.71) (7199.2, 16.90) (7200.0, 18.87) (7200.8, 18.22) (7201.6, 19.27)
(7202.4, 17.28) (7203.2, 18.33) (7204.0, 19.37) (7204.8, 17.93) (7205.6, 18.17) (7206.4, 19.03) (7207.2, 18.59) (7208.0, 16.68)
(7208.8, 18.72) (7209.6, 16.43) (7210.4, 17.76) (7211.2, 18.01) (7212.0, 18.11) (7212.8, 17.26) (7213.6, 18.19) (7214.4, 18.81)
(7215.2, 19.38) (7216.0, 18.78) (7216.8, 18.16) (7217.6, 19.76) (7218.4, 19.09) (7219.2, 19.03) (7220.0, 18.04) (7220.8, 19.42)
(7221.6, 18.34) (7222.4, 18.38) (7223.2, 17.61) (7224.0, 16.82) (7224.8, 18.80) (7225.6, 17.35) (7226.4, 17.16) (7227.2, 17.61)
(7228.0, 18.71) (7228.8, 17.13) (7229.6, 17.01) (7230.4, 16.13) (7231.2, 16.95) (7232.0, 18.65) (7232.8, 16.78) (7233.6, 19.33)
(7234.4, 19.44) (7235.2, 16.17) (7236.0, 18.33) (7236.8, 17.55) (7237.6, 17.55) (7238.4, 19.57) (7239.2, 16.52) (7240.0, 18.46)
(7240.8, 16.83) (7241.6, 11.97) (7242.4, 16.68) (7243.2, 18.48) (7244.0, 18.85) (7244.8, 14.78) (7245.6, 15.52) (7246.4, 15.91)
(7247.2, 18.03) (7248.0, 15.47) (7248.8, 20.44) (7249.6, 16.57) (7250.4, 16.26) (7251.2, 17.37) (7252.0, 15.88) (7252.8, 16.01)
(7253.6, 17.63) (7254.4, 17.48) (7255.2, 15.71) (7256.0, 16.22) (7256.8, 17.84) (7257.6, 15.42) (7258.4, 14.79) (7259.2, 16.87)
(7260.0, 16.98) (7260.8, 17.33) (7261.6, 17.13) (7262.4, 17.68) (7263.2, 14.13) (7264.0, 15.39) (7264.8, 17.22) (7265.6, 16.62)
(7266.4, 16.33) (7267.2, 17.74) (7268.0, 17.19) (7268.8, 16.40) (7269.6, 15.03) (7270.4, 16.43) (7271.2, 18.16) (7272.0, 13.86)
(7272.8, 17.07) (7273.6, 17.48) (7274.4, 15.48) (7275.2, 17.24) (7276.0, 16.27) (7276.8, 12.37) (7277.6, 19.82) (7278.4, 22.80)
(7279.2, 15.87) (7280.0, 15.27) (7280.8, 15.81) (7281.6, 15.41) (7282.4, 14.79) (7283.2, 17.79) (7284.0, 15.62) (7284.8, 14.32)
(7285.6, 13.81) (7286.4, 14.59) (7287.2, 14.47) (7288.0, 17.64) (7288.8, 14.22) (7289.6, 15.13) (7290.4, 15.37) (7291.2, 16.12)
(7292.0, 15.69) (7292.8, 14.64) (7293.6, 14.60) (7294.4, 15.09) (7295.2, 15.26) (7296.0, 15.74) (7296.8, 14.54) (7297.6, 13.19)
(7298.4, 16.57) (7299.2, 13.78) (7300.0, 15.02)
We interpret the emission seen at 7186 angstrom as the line C III] 1909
